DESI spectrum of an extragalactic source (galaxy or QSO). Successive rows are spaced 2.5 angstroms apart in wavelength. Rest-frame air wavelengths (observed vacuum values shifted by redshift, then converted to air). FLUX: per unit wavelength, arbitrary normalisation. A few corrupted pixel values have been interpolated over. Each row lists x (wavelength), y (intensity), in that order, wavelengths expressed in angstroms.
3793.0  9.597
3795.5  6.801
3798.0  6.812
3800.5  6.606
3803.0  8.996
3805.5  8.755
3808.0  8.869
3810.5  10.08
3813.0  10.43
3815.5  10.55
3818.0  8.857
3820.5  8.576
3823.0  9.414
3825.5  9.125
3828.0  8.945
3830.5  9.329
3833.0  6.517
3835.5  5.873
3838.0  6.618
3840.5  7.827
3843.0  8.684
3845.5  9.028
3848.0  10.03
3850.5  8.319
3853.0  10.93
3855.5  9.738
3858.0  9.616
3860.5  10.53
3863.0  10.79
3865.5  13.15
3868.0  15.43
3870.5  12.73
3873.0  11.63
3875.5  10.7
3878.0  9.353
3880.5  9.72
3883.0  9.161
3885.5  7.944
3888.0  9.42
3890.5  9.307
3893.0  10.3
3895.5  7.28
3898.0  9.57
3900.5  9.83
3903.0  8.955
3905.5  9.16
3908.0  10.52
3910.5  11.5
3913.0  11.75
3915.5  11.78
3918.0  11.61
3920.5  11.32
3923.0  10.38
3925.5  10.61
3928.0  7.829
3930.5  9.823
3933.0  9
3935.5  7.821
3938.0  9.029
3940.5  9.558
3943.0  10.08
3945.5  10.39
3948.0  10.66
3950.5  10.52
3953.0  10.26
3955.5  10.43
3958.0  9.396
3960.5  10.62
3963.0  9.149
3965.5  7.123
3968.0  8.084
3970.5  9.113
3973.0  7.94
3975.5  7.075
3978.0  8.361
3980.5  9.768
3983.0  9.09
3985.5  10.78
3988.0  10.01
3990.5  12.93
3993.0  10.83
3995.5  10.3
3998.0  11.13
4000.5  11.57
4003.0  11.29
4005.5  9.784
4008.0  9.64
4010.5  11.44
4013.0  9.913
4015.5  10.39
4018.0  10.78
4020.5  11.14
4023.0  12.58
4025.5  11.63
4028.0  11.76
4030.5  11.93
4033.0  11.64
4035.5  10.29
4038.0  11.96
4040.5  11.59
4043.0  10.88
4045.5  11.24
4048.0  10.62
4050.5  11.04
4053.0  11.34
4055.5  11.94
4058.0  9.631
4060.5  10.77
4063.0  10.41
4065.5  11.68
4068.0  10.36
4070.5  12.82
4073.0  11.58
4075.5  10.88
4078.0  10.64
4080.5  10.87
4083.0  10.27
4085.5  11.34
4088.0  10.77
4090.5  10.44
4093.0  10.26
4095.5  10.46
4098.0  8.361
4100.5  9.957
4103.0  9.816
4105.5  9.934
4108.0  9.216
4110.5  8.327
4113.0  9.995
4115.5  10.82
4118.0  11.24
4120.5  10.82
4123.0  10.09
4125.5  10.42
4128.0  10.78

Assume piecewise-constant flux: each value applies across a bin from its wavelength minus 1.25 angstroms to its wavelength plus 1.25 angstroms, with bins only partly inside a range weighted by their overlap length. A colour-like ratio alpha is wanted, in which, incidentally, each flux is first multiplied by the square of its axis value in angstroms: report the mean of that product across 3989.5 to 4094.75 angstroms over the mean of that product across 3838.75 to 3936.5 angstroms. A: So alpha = 1.2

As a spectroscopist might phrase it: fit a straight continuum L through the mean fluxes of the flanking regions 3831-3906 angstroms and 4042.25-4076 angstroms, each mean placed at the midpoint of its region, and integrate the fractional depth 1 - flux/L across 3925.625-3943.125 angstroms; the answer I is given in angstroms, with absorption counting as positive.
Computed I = 1.8 angstroms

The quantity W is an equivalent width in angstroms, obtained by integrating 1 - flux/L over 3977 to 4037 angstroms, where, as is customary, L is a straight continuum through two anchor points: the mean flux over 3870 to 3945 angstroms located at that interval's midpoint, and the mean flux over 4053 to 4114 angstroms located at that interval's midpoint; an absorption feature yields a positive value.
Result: -3.4 angstroms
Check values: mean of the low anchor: 9.9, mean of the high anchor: 10.5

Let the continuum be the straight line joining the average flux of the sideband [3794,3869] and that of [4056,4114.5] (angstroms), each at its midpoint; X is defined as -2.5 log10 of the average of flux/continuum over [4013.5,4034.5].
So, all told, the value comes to -0.13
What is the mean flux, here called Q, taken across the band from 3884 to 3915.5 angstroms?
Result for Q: 9.71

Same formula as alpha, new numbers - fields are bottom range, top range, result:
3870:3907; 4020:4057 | 1.28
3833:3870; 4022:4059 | 1.28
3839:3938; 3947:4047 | 1.09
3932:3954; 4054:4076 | 1.22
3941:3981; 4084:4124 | 1.17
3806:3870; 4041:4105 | 1.27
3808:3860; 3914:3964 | 1.18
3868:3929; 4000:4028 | 1.14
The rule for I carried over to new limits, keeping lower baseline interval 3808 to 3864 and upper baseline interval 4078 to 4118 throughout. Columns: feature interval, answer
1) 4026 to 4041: -2.6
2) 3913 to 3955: -2.9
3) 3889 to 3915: -1.5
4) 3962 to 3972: 1.3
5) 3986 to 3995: -1.4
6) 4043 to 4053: -1.1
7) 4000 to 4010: -0.8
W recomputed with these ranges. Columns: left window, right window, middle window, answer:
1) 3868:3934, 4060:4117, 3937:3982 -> 4.1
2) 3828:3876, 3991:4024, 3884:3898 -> 1.6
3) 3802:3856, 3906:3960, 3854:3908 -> -4.0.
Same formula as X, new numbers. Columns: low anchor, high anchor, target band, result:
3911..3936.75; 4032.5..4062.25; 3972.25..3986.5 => 0.20 mag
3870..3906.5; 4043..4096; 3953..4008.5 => 0.06 mag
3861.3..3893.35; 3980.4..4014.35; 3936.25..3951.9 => 0.08 mag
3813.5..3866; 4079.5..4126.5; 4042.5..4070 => -0.10 mag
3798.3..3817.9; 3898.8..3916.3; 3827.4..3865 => 0.08 mag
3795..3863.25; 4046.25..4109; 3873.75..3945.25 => -0.04 mag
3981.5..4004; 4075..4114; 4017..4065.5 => -0.07 mag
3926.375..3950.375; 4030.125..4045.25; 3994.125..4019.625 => 0.01 mag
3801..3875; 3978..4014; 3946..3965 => 0.03 mag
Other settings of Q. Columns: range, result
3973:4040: 10.7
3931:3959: 9.75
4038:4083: 11.1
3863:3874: 13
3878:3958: 9.84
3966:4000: 9.63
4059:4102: 10.7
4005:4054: 11.1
